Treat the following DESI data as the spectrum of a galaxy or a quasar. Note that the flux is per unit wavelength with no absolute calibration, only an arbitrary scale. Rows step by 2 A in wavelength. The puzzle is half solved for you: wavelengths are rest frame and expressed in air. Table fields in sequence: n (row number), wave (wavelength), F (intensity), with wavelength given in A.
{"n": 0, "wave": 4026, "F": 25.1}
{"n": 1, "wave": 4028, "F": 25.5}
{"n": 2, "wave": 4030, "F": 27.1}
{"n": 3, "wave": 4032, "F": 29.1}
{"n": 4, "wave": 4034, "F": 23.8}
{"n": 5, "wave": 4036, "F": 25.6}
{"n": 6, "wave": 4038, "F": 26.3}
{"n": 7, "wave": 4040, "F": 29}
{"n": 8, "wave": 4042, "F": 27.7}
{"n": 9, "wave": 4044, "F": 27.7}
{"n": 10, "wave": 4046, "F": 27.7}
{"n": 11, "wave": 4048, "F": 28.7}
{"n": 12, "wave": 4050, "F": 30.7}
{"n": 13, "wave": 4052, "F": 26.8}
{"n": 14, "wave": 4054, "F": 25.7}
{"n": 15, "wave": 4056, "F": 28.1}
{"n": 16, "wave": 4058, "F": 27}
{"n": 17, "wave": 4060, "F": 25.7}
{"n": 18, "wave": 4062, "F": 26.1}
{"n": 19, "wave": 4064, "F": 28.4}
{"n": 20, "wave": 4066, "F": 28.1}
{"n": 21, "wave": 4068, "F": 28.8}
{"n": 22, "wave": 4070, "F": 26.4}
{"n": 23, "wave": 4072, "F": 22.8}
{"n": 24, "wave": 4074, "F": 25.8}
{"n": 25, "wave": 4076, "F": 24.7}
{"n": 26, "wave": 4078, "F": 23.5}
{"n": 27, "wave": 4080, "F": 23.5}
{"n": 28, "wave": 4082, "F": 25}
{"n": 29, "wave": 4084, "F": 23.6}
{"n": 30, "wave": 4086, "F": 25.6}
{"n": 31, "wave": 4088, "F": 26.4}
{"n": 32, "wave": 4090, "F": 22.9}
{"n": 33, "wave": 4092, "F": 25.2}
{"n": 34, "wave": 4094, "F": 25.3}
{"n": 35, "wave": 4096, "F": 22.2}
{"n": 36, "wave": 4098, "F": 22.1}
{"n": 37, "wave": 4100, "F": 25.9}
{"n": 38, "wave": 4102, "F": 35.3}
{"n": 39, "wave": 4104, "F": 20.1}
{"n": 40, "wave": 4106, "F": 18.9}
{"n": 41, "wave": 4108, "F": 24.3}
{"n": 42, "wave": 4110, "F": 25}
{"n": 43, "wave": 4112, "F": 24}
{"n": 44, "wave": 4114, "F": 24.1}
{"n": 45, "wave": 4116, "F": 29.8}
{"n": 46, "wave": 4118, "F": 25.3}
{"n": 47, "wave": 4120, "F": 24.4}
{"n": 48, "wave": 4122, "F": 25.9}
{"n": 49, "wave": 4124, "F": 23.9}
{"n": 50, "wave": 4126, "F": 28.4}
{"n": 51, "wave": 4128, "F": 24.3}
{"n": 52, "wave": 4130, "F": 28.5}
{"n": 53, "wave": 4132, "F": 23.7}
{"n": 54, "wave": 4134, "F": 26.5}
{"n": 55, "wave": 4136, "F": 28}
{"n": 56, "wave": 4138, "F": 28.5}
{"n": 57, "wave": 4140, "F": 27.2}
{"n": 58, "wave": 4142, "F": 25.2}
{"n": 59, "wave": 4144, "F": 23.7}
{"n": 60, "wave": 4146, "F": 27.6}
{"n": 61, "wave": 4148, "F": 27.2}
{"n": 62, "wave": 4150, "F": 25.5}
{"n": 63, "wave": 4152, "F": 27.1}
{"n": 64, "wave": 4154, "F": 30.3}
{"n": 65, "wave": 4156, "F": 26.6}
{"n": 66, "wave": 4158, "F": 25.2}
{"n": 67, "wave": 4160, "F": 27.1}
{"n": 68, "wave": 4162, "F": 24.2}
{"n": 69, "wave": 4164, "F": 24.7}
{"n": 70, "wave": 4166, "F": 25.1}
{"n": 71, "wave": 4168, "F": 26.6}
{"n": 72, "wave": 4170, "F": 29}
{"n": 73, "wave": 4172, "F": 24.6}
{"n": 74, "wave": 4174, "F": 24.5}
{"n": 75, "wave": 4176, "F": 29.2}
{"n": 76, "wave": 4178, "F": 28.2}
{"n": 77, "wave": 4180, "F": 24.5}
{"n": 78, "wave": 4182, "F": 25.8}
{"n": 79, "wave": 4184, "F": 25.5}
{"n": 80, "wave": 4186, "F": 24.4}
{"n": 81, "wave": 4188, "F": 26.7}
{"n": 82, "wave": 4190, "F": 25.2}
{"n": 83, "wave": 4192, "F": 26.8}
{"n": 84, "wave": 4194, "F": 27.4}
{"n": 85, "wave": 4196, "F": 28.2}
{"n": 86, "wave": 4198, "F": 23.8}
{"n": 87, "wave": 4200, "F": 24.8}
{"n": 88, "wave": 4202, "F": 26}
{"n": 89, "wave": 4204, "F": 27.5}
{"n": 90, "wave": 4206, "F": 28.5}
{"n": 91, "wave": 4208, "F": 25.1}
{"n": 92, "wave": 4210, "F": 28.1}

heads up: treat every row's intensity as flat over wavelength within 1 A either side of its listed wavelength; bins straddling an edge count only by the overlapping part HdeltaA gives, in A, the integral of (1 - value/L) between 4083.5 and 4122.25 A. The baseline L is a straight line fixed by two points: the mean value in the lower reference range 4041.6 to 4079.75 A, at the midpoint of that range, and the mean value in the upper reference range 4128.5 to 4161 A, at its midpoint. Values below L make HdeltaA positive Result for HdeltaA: 2.8 A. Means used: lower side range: 26.8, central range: 24.8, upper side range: 26.7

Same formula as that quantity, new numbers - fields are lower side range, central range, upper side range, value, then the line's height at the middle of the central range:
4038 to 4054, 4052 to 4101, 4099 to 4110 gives 1.9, 26.4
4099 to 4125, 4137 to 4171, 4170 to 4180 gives -0.5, 26.1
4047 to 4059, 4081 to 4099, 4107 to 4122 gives 1.4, 26.3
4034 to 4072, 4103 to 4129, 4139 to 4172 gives 2.1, 26.7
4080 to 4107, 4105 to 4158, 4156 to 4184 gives -1.3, 25.3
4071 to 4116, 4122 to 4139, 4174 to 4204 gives -0.9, 25.1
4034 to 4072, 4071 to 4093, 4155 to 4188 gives 2.0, 26.9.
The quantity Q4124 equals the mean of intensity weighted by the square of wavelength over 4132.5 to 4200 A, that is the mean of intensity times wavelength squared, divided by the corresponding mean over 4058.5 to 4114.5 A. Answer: 1.09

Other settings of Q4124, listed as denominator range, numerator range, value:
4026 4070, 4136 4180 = 1.03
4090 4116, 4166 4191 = 1.11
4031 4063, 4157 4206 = 1.02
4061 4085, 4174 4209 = 1.09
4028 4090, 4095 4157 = 1.01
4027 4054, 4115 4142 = 1.01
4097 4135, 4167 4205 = 1.07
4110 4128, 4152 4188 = 1.05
